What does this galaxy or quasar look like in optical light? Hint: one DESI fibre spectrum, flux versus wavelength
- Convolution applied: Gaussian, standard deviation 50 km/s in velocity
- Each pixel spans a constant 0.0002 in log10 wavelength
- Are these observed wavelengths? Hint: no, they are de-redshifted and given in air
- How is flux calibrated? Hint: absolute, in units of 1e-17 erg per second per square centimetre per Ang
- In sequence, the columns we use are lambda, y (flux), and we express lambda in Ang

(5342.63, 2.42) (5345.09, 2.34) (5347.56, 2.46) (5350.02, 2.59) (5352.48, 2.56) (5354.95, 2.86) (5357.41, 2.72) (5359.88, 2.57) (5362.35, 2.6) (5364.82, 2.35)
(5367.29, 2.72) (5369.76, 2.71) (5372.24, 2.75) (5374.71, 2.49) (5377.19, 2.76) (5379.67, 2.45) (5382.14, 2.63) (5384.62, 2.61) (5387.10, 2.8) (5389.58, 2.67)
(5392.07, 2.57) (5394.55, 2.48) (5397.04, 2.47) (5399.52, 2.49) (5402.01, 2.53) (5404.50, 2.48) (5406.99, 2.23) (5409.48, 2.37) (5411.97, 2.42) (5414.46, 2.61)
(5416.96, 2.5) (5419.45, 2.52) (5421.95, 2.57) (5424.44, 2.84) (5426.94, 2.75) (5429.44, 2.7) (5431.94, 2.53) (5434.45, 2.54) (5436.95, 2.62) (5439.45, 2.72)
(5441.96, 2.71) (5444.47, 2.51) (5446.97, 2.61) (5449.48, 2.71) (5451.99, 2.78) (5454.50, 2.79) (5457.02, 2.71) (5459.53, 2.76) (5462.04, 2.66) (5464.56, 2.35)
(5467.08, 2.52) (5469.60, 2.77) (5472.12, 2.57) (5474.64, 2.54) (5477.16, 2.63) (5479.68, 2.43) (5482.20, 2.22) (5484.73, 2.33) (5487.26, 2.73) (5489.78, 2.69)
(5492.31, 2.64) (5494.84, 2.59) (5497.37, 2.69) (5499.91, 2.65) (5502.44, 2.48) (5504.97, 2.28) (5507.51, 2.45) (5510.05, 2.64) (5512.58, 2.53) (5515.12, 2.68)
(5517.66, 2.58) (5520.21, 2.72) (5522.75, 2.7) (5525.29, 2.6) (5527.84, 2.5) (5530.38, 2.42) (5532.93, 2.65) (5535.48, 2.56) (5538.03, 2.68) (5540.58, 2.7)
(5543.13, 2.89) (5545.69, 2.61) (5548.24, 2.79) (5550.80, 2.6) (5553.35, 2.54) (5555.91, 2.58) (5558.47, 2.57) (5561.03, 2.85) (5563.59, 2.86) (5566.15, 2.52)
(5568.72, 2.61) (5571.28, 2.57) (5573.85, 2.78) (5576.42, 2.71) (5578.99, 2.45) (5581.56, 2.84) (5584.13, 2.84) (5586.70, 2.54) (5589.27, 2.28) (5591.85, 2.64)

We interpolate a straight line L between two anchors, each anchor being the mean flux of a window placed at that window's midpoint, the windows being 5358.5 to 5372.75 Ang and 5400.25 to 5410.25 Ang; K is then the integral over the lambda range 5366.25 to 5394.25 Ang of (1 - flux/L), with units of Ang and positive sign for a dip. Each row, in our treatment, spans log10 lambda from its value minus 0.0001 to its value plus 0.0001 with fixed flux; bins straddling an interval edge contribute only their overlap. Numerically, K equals -1.2 Ang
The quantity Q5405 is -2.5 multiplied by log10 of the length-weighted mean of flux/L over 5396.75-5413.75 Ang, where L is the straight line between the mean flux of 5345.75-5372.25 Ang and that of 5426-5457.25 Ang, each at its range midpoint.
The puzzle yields 0.09 mag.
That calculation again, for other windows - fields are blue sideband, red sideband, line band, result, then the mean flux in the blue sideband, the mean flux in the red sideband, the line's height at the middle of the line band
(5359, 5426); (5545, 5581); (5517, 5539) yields 0.01 mag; 2.56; 2.65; 2.63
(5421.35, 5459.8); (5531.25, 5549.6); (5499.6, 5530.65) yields 0.05 mag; 2.68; 2.69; 2.69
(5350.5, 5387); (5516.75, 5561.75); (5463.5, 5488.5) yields 0.05 mag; 2.63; 2.64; 2.64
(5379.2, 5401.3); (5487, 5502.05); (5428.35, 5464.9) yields -0.02 mag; 2.58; 2.65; 2.62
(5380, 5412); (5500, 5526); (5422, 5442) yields -0.06 mag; 2.52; 2.57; 2.54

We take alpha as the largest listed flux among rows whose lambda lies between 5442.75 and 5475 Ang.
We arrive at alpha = 2.79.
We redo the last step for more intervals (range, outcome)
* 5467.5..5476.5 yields 2.77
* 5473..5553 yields 2.89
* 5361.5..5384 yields 2.76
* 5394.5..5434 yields 2.84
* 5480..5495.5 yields 2.73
